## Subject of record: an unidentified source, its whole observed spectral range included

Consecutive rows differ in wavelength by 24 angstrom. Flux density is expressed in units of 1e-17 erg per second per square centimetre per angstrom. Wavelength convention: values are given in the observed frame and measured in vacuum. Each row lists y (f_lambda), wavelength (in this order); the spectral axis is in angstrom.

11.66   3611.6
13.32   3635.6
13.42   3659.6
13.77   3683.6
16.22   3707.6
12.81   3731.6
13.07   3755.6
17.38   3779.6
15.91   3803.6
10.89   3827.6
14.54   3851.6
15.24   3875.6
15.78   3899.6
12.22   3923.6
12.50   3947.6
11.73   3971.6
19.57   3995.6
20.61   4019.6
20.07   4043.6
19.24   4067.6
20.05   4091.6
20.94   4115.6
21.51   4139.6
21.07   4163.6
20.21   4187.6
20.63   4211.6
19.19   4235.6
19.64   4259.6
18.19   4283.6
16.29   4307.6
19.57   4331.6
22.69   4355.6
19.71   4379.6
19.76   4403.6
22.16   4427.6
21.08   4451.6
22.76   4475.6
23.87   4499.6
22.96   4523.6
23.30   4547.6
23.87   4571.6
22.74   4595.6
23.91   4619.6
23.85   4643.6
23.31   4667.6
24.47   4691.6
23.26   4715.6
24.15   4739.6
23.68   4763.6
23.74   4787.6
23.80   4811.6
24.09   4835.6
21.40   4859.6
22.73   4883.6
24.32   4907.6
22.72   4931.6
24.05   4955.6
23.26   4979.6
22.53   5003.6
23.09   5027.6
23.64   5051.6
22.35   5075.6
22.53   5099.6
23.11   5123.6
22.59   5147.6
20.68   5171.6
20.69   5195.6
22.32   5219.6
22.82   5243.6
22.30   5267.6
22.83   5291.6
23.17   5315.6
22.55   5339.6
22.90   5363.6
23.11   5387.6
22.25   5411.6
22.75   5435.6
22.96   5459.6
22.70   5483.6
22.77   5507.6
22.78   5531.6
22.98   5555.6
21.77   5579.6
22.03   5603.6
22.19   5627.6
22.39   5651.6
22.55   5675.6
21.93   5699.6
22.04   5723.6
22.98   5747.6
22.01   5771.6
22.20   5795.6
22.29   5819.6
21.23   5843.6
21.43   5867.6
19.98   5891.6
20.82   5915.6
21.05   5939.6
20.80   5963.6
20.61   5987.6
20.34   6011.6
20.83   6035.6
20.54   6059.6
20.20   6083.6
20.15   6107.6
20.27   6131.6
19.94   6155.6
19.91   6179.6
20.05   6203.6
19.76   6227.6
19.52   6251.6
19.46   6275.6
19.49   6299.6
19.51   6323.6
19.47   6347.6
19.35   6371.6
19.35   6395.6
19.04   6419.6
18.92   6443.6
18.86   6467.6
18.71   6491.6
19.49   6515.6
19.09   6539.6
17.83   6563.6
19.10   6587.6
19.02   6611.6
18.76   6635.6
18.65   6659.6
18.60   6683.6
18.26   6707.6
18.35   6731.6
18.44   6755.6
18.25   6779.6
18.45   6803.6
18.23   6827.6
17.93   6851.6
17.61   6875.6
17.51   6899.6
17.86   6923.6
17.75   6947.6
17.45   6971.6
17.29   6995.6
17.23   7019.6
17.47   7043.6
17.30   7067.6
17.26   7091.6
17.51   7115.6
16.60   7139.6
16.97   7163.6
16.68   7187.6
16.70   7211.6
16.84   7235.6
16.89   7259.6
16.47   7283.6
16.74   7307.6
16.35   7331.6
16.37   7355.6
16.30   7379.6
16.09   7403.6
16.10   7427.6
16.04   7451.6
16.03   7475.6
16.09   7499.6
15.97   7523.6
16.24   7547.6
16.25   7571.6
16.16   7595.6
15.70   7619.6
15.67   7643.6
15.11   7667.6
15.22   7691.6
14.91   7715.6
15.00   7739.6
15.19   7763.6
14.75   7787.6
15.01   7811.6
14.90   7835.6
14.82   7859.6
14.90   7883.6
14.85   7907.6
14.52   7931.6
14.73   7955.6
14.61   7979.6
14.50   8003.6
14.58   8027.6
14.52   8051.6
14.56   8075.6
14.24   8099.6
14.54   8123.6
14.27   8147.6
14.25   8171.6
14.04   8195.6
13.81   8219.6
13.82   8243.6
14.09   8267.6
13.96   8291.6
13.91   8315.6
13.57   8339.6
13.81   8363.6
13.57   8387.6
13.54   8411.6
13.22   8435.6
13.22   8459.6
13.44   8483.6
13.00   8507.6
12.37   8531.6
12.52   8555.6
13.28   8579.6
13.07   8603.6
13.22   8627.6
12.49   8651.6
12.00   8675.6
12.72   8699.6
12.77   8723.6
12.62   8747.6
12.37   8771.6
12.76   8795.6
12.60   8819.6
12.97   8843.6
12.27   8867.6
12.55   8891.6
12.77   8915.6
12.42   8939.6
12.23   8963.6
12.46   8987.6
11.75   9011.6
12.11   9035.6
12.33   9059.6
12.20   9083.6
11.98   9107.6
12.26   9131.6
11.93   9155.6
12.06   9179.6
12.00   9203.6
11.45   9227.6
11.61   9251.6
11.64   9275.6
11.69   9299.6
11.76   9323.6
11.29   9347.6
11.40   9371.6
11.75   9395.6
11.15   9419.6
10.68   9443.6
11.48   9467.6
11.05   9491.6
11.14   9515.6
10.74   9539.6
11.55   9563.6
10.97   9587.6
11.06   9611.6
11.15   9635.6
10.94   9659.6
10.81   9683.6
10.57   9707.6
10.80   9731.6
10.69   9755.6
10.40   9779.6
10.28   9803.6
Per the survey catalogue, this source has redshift 0.000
